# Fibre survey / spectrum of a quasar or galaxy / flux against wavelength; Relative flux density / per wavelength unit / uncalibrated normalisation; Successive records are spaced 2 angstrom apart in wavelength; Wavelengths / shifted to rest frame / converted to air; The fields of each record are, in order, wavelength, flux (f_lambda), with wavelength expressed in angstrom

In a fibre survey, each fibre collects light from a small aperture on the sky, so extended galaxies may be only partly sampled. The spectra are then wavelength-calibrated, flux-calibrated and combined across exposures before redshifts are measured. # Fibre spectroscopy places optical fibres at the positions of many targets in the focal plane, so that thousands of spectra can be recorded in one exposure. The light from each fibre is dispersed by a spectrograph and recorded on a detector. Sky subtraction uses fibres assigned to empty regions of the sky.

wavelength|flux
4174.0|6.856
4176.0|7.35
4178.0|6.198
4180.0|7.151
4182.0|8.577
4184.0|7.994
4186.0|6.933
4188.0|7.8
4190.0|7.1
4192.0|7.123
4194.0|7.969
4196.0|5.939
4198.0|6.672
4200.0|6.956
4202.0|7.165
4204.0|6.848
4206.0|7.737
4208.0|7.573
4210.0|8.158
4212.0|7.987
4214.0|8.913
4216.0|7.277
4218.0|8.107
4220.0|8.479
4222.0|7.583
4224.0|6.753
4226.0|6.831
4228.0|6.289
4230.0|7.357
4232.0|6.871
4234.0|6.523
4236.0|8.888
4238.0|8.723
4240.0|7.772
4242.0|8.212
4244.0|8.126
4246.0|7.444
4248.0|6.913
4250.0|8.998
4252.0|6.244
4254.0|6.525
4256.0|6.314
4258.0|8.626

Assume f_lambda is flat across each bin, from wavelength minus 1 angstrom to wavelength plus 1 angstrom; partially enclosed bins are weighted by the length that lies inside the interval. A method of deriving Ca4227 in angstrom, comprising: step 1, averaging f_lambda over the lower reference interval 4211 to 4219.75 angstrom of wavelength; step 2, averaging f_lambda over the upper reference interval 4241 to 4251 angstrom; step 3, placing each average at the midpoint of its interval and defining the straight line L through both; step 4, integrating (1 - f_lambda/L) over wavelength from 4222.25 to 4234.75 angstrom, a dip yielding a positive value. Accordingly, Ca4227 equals 1.9 angstrom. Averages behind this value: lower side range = 8.11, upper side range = 7.94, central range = 6.82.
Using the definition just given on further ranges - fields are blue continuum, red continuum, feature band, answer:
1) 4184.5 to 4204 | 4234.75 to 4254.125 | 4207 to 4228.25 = -0.73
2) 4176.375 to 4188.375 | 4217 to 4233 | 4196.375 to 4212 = 0.12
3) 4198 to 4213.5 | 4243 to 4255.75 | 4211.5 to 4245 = -1.31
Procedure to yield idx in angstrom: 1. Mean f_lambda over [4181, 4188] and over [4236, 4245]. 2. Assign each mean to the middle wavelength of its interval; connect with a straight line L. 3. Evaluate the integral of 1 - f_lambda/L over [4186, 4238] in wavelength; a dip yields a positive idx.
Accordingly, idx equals 4.1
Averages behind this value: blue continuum 7.83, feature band 7.41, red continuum 8.28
